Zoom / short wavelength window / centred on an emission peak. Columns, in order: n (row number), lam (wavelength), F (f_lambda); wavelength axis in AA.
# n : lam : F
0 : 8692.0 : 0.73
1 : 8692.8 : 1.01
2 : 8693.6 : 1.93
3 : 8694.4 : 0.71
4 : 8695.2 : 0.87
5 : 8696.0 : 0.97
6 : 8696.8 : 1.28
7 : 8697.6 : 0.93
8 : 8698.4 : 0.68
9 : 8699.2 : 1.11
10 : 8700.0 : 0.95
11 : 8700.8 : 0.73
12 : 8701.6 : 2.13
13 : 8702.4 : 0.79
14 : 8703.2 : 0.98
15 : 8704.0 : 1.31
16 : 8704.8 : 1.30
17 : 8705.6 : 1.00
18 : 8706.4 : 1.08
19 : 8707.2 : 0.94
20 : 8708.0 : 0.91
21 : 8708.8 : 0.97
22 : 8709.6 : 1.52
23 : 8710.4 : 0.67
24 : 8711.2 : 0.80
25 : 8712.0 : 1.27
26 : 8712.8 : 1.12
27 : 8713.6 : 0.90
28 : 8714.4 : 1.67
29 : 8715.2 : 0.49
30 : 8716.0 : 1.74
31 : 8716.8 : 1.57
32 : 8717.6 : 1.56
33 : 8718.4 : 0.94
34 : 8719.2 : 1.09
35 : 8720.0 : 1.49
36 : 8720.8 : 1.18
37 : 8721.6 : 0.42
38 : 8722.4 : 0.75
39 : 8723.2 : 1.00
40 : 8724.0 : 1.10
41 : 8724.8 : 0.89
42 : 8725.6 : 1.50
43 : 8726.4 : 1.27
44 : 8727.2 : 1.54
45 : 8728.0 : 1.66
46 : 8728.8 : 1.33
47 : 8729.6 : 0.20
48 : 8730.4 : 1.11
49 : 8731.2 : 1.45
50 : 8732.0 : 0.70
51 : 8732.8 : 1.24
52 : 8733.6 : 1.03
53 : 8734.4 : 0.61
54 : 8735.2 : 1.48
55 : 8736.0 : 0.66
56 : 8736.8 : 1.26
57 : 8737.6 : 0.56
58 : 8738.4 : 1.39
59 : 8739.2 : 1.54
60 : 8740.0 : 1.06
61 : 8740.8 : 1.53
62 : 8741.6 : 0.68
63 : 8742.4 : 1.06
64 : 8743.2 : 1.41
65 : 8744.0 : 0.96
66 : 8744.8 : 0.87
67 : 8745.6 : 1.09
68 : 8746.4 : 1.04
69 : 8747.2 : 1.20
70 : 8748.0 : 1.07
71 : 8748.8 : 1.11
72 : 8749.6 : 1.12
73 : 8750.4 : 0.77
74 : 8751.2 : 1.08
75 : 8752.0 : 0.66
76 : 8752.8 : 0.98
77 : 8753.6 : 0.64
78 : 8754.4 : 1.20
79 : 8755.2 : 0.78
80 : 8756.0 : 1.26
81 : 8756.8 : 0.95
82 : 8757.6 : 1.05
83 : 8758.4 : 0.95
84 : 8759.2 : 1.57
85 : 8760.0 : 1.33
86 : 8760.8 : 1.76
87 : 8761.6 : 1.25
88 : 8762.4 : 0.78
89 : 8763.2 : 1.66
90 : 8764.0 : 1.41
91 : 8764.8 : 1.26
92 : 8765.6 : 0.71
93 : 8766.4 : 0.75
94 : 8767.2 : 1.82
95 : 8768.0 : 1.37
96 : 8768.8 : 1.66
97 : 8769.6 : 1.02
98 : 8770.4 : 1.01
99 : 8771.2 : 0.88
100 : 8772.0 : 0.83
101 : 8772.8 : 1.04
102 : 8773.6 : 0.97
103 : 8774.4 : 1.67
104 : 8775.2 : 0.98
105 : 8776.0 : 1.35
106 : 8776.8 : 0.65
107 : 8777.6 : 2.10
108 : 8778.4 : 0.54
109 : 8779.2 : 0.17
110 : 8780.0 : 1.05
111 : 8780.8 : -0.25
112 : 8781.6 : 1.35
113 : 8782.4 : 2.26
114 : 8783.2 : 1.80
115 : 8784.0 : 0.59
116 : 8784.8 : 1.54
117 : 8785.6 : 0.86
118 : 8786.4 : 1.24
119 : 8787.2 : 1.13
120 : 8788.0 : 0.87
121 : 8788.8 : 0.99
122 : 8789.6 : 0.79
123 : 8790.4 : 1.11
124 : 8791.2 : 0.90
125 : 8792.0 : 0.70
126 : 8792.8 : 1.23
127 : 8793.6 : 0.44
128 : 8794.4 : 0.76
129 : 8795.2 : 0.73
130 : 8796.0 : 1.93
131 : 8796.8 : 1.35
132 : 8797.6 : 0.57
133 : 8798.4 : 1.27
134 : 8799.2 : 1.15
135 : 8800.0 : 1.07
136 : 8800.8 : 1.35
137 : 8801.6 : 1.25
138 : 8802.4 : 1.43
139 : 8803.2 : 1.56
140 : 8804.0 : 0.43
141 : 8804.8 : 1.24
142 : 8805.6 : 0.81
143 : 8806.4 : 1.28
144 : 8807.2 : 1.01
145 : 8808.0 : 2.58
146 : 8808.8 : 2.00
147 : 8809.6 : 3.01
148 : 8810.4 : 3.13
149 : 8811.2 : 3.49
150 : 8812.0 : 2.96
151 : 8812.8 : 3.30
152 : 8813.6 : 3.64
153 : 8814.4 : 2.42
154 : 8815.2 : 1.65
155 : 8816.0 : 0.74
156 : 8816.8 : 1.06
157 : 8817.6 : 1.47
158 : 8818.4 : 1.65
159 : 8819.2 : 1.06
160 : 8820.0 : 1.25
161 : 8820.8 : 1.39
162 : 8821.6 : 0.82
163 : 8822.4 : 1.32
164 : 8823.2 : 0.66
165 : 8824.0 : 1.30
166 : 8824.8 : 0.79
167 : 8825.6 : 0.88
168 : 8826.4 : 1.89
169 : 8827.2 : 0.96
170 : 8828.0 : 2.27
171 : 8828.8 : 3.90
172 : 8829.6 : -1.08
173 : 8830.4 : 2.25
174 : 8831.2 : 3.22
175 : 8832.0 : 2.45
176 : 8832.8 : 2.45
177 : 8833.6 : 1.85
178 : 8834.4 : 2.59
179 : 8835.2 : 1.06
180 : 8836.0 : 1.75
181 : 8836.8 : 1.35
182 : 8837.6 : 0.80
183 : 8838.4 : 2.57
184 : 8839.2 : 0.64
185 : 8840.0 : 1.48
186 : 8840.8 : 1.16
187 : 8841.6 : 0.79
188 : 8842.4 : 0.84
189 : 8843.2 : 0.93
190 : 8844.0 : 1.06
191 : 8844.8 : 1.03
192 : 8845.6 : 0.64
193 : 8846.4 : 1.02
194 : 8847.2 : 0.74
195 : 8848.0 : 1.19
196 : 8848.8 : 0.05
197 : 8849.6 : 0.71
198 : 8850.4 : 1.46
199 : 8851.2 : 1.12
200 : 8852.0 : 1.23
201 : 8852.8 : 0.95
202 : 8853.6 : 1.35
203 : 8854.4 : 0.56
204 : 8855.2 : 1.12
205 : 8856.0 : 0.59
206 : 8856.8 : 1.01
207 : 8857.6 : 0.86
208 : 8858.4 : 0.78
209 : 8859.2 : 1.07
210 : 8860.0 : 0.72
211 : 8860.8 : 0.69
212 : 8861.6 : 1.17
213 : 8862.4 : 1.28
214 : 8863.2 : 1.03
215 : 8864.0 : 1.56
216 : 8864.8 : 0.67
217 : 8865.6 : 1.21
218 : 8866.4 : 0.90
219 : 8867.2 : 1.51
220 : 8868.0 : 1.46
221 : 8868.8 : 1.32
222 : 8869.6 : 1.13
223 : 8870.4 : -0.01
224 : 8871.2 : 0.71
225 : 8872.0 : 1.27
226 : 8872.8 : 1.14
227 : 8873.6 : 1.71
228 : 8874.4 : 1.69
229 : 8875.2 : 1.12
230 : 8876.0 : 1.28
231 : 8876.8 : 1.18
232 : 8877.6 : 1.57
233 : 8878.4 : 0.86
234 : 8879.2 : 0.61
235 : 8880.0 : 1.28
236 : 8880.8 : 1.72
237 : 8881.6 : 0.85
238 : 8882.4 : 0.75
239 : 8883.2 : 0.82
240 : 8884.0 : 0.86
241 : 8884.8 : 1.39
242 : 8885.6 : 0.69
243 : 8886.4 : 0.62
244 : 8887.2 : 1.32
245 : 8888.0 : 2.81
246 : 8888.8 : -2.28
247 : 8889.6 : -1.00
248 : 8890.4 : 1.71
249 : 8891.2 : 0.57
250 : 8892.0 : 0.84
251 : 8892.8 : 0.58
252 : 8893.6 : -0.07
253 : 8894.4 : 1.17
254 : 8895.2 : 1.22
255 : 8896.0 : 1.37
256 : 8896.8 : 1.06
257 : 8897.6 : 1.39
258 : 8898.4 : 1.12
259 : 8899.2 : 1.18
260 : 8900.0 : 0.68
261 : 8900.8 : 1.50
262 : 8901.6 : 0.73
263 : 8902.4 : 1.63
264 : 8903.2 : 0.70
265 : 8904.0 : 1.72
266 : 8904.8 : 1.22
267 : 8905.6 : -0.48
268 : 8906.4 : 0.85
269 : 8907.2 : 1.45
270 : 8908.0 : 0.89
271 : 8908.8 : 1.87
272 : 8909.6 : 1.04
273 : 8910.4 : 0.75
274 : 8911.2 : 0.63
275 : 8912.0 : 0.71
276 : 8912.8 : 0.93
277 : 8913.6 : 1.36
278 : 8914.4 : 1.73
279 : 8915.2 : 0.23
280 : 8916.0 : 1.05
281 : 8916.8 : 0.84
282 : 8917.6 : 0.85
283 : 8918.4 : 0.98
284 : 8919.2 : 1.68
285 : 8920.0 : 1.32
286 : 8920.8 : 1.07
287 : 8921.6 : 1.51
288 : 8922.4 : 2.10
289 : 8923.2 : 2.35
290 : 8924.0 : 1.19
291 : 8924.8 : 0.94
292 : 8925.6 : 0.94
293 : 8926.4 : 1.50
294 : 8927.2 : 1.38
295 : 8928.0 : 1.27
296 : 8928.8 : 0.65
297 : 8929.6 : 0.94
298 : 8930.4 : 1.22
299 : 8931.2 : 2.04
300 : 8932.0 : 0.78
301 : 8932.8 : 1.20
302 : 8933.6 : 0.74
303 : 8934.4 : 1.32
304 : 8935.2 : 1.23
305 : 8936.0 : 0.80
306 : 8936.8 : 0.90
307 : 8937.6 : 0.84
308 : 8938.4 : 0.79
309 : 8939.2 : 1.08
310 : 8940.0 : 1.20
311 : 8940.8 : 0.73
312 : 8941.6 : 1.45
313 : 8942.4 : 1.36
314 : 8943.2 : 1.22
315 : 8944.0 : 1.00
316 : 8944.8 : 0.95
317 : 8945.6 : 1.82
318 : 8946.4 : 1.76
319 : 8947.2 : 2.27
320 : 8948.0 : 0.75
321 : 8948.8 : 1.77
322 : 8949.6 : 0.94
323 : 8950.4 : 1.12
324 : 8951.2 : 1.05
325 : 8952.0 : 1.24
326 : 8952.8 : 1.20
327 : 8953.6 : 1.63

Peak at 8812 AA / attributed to [S II]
